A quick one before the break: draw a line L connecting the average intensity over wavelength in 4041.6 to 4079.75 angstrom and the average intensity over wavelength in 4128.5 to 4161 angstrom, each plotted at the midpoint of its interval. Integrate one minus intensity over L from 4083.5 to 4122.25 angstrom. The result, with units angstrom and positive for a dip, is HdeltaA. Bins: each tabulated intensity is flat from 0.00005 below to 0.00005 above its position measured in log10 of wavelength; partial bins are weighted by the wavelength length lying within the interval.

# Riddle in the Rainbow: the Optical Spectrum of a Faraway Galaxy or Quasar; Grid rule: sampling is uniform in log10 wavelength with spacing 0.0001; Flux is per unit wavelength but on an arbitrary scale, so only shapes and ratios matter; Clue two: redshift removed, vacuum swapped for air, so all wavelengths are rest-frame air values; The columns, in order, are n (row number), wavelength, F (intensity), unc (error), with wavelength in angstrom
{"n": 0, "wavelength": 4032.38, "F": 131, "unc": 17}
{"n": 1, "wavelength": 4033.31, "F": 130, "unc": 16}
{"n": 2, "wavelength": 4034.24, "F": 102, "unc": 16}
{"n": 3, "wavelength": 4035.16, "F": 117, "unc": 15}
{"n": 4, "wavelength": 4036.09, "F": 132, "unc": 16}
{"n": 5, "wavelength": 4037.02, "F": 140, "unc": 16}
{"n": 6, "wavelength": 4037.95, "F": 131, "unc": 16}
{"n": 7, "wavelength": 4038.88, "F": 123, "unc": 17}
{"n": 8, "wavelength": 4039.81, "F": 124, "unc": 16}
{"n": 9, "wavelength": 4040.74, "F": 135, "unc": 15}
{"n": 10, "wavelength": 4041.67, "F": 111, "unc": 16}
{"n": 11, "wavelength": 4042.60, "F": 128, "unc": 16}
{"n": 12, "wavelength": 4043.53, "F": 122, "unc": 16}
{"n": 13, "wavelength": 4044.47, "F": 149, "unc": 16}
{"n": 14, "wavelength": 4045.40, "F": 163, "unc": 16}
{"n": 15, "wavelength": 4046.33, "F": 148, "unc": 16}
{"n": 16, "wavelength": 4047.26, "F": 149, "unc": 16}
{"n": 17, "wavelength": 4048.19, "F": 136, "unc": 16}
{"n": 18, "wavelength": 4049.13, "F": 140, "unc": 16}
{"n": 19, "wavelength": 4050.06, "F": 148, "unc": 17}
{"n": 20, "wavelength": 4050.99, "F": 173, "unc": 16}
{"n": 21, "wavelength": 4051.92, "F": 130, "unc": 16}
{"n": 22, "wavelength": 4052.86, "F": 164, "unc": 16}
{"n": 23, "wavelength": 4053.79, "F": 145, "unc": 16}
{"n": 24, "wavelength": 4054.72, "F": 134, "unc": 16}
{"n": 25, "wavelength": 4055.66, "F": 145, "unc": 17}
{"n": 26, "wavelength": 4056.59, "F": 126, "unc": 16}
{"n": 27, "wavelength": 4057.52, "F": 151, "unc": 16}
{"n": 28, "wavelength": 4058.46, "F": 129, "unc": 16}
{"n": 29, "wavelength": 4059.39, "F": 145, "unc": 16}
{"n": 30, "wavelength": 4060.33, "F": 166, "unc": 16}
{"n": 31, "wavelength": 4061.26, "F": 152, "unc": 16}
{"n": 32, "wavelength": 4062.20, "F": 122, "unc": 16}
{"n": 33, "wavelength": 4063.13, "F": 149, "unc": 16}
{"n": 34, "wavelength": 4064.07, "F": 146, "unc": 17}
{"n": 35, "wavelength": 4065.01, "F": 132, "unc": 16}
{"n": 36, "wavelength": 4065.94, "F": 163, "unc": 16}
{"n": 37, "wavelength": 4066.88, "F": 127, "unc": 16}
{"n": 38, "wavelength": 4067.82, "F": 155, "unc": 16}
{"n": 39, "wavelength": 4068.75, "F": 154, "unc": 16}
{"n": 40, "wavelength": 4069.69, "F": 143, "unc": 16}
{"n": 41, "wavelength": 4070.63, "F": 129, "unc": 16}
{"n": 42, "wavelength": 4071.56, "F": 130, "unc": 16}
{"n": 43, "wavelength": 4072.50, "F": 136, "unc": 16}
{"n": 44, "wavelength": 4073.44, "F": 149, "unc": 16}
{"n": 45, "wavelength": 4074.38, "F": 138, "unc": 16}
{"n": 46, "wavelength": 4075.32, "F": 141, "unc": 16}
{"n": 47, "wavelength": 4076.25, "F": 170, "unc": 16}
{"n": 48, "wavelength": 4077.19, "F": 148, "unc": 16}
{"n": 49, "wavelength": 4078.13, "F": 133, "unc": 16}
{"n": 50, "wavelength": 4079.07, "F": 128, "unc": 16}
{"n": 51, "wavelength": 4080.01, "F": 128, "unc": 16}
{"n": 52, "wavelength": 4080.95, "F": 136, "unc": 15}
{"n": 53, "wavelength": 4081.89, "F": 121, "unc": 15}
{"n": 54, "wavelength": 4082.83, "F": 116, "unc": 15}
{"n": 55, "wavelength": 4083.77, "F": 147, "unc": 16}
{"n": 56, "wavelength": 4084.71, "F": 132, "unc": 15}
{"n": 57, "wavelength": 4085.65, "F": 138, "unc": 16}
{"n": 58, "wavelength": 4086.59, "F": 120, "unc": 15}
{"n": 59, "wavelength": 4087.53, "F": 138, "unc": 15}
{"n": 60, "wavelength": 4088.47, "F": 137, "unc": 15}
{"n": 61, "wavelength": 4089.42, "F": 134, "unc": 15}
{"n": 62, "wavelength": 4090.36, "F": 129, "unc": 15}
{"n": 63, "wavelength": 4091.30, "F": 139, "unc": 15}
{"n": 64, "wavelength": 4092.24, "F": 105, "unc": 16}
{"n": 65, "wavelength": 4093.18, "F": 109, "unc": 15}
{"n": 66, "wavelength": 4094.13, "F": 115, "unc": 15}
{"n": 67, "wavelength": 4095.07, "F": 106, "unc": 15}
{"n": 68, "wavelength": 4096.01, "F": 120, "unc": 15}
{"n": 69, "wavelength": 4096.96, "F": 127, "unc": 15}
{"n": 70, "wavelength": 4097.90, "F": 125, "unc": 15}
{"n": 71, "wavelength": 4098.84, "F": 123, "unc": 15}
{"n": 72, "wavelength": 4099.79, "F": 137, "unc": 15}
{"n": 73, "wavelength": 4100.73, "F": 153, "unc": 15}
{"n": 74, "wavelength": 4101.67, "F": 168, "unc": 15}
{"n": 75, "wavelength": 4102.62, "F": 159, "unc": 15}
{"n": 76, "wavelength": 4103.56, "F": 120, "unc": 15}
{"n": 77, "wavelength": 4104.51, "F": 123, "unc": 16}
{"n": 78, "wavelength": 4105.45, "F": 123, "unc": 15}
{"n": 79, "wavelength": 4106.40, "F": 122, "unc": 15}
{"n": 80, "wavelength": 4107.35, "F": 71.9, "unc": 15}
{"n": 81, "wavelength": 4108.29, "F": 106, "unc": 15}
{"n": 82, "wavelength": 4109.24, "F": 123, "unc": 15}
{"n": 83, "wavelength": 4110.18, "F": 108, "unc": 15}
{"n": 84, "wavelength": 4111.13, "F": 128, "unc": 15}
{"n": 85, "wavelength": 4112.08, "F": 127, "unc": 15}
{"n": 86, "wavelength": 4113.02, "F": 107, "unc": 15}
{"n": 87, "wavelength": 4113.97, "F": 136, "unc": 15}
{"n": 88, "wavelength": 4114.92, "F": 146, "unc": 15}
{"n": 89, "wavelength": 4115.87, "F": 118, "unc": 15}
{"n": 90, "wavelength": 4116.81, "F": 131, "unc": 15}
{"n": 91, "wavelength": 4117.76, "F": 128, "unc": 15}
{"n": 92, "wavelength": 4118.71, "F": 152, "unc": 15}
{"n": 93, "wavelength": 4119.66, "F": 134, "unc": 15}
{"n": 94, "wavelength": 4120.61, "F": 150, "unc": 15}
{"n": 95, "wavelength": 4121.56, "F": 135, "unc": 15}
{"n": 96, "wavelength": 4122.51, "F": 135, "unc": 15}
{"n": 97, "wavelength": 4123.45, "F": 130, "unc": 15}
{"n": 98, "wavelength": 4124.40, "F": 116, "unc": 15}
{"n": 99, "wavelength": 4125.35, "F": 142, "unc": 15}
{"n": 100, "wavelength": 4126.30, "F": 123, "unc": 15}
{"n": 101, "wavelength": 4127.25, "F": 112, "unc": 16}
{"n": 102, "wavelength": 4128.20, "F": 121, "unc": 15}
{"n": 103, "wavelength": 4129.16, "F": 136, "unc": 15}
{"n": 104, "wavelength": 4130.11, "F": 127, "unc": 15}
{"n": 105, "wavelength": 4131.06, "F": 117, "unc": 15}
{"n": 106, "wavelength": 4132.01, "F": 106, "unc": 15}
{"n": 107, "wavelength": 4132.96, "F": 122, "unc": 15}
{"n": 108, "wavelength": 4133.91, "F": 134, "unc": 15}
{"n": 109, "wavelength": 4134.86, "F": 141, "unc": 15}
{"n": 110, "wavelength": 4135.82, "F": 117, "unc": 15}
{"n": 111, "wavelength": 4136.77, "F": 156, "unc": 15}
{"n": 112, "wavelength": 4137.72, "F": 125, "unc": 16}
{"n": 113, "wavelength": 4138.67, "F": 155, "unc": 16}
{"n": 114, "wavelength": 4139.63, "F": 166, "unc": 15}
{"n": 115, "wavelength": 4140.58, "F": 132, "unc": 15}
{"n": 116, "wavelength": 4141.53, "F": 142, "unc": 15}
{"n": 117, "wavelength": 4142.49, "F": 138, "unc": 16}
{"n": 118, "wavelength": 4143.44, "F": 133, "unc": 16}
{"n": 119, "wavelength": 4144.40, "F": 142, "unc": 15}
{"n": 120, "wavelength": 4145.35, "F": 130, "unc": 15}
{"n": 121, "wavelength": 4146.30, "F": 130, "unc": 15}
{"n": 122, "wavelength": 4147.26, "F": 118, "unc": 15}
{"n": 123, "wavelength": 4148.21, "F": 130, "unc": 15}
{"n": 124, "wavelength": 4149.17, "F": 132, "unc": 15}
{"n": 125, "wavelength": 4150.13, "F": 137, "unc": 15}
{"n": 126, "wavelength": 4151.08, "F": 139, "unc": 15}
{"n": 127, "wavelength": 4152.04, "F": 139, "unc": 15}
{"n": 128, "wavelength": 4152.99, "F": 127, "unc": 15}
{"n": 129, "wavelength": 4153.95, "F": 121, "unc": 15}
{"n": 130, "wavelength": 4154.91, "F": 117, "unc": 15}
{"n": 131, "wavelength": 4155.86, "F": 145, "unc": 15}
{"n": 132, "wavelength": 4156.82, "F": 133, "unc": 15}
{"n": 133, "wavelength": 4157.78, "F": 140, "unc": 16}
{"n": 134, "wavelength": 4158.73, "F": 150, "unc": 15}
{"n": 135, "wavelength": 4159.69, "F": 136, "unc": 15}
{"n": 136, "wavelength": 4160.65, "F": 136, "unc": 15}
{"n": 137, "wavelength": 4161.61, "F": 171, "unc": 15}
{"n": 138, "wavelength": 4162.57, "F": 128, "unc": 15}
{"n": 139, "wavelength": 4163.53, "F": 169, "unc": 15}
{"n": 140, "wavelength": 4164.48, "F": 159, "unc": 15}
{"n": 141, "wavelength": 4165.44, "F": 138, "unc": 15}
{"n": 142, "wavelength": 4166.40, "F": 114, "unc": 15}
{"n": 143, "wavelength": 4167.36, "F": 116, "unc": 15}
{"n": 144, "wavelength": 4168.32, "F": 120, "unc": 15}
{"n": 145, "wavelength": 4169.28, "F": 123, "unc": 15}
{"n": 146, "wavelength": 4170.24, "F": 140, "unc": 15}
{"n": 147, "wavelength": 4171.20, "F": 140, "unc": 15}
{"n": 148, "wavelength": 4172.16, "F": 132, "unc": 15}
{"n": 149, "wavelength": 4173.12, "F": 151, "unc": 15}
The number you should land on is 2.9 angstrom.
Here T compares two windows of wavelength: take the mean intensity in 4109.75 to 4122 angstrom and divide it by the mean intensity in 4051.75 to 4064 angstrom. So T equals 0.9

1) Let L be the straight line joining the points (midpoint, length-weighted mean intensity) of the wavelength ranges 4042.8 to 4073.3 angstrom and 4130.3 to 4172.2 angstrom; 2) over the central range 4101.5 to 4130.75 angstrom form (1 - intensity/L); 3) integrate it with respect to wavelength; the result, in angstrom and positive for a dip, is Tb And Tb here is 2.3 angstrom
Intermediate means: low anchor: 144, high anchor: 135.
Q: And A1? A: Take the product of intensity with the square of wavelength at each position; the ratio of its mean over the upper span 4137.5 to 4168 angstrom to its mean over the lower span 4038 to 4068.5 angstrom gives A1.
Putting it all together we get 1.02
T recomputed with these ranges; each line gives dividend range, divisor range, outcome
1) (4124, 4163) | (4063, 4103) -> 0.98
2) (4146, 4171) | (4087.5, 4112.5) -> 1.08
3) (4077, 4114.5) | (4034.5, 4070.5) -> 0.90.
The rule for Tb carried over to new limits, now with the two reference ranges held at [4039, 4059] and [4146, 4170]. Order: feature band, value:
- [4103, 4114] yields 1.7 angstrom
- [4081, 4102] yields 1.4 angstrom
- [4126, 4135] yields 0.9 angstrom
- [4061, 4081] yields -0.3 angstrom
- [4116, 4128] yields 0.4 angstrom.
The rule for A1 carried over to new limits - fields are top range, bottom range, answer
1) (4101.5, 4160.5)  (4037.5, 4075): 0.96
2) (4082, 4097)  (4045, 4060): 0.88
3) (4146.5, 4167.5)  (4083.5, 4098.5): 1.12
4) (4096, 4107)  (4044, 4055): 0.92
